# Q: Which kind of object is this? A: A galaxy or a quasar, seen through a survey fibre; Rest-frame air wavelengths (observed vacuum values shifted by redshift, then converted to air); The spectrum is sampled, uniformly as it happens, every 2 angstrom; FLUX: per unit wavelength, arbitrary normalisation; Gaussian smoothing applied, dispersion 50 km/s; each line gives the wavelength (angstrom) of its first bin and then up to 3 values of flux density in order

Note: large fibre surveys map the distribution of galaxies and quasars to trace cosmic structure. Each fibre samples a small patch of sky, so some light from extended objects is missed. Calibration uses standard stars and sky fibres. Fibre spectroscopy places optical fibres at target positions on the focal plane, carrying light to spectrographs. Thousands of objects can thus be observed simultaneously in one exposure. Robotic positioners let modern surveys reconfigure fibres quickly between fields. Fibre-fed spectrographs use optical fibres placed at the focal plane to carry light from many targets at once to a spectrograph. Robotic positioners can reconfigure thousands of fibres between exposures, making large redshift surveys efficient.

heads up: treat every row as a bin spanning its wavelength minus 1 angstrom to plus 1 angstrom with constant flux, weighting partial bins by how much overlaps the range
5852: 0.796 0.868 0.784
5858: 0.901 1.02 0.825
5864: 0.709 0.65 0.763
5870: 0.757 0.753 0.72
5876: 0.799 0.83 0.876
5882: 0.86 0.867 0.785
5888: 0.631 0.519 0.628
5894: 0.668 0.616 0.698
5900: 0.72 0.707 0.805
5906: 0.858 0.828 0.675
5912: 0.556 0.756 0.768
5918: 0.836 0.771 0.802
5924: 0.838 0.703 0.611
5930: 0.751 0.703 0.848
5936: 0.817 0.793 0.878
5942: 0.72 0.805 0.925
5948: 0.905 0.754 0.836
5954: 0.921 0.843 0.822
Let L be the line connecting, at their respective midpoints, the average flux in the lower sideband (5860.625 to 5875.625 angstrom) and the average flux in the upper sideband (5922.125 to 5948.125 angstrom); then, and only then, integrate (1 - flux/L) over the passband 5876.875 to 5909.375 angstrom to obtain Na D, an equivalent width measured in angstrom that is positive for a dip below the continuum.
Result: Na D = 0.9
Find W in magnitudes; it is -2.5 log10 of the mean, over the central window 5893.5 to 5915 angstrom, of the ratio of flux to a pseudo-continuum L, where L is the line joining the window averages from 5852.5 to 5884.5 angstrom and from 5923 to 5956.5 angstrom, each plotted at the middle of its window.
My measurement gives 0.126 mag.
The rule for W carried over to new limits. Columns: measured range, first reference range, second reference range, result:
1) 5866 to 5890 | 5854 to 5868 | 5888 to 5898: -0.088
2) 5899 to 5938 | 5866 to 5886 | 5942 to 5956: 0.094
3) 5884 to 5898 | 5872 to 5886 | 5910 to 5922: 0.196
